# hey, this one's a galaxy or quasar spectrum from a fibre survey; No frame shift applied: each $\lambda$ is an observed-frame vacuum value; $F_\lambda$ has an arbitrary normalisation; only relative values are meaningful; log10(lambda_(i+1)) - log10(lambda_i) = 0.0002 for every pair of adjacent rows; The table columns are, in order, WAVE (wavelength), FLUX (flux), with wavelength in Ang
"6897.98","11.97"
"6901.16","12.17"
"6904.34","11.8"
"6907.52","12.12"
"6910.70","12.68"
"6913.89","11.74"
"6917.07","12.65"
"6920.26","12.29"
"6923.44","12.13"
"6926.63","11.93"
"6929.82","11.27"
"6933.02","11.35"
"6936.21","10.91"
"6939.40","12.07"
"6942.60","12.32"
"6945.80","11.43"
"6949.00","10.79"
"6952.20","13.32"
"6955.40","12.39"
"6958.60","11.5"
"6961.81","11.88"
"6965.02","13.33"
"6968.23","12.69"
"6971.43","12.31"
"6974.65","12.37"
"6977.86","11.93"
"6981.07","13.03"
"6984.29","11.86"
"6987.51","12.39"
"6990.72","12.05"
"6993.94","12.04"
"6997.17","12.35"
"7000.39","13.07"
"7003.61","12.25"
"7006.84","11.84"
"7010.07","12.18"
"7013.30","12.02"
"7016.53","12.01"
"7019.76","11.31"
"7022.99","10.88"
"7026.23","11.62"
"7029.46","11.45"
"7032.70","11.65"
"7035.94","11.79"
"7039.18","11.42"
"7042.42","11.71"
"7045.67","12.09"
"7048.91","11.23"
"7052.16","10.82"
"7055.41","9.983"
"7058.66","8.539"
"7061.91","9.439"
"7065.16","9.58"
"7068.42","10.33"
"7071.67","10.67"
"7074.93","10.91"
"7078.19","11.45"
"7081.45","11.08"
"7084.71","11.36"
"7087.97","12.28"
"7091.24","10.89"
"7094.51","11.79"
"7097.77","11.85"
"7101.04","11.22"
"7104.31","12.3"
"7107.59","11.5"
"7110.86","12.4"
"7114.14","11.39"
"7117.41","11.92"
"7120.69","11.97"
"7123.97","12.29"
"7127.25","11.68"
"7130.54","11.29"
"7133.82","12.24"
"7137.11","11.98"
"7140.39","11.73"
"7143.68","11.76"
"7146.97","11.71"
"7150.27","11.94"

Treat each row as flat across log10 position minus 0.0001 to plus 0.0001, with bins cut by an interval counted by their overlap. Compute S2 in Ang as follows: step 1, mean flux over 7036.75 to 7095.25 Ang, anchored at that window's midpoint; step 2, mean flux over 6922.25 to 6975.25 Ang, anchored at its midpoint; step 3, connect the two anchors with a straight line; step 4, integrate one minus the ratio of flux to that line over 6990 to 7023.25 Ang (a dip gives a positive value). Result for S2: -1.77 Ang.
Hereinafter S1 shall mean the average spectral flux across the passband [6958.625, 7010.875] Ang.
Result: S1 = 12.3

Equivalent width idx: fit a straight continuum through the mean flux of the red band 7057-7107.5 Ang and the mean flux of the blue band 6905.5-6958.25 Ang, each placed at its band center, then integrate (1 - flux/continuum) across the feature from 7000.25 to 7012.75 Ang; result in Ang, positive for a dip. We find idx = -0.8 Ang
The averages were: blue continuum 12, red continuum 10.9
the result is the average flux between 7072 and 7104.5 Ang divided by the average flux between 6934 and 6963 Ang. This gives 1.0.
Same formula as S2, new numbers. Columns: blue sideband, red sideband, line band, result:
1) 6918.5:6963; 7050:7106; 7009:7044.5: -1.3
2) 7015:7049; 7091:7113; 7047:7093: 4.1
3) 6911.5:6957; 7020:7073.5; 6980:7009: -2.5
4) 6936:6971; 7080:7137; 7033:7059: 1.7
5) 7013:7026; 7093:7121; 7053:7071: 3.0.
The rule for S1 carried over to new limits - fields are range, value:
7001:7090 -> 11.2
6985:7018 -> 12.2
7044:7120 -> 11.1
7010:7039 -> 11.6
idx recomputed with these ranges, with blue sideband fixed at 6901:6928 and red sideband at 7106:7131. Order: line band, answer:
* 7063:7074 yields 1.6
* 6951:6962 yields -0.2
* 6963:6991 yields -0.9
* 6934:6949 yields 0.7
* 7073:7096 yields 1.0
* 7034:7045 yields 0.3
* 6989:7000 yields -0.2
